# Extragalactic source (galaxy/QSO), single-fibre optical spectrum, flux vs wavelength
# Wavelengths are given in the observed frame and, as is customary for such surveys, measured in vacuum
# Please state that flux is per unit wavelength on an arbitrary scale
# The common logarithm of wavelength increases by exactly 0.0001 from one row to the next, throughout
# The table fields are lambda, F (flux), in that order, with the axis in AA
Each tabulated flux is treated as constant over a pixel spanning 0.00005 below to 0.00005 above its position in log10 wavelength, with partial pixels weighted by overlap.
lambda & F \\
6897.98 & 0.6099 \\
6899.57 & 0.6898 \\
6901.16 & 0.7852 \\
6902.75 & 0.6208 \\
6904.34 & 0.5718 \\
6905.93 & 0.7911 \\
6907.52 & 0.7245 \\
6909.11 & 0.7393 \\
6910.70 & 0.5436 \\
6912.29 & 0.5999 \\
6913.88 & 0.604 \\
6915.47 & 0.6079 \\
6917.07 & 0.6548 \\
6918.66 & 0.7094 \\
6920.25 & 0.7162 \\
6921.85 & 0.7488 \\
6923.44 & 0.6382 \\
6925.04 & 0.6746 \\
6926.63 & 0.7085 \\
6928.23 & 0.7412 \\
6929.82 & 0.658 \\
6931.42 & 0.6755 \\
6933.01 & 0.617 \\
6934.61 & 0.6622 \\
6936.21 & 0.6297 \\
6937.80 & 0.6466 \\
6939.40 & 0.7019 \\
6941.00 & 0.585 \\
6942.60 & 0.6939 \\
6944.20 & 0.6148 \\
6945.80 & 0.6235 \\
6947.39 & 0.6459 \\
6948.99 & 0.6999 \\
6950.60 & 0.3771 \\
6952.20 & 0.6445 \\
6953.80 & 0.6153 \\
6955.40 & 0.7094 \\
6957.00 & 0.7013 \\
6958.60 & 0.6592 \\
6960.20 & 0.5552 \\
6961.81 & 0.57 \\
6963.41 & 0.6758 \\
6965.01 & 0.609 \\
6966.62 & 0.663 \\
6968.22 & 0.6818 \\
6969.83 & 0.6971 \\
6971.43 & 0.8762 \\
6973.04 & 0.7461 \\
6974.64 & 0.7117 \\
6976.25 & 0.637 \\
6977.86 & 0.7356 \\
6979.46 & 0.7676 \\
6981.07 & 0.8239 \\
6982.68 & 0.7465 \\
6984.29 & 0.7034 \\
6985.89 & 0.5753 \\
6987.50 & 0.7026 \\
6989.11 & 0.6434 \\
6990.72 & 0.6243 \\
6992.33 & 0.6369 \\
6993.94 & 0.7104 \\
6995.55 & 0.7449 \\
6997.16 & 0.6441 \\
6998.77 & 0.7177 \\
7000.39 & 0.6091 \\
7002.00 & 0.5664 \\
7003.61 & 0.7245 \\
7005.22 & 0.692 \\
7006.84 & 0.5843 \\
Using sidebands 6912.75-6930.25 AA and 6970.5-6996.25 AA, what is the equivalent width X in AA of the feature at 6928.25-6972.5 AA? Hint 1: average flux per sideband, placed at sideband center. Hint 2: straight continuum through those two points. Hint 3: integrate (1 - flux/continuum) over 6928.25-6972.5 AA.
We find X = 2.76 AA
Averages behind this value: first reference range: 0.677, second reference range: 0.712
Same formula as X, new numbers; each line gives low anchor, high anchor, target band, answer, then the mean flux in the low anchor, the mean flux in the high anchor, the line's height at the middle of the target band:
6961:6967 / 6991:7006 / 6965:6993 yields -2.5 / 0.626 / 0.67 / 0.645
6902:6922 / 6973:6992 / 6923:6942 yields 0.3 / 0.661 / 0.698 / 0.672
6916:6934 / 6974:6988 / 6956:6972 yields 0.8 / 0.684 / 0.712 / 0.703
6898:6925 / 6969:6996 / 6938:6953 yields 1.5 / 0.67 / 0.71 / 0.689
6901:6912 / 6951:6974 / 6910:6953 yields 1.6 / 0.673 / 0.667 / 0.67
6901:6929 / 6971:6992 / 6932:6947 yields 1.0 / 0.674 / 0.71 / 0.687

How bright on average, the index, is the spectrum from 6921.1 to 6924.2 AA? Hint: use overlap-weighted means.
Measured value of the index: 0.694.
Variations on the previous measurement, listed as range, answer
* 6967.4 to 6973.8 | 0.75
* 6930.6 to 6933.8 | 0.647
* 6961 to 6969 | 0.64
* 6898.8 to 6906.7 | 0.691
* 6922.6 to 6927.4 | 0.675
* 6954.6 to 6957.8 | 0.706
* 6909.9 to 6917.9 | 0.603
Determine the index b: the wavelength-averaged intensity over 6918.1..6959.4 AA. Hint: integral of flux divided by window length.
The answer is 0.657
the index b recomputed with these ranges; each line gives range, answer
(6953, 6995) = 0.684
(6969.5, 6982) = 0.751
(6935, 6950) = 0.646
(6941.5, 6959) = 0.634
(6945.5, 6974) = 0.654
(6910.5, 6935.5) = 0.663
